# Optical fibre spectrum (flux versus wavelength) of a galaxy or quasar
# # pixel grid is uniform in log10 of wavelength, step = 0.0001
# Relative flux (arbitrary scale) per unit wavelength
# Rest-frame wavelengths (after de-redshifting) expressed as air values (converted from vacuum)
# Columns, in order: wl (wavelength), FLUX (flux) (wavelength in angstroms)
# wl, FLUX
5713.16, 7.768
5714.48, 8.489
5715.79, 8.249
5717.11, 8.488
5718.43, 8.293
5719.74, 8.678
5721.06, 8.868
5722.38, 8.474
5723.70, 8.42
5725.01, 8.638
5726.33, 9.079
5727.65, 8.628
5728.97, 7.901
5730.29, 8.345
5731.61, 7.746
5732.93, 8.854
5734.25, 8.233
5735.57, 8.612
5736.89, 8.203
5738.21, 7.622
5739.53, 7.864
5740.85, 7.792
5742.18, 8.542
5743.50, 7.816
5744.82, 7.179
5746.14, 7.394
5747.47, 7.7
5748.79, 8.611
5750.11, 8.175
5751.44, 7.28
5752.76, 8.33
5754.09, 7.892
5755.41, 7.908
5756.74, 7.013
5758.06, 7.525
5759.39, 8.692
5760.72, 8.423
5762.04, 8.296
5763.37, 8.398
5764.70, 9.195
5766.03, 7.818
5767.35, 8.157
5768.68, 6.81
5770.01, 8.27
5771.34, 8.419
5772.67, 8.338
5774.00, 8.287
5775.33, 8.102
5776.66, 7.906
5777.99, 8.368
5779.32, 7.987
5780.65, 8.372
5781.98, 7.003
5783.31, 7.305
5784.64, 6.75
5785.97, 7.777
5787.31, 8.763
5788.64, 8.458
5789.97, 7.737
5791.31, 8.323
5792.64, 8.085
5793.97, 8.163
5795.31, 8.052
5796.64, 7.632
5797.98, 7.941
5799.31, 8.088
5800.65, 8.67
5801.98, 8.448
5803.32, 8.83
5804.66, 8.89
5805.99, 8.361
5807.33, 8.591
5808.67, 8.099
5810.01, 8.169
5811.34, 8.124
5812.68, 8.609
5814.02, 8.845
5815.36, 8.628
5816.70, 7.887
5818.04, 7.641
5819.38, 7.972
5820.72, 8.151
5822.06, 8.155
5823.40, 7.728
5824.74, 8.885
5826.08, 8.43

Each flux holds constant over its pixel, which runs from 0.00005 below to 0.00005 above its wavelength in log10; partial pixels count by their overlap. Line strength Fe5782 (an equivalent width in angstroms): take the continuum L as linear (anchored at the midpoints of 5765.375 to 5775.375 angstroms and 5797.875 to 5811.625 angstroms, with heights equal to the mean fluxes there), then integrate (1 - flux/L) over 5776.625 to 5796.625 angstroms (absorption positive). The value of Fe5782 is 0.68 angstroms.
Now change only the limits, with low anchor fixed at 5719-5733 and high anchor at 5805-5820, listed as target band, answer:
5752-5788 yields 1.7 angstroms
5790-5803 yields 0.3 angstroms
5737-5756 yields 1.3 angstroms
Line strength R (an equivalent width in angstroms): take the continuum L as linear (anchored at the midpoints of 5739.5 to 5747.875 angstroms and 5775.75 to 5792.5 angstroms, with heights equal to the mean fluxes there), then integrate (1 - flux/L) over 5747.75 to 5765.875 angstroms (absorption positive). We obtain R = -0.7 angstroms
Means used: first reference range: 7.74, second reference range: 7.91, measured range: 8.11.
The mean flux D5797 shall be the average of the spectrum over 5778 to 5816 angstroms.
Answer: 8.17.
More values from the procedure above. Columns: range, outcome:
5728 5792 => 8.01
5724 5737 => 8.44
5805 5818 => 8.35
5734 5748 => 7.9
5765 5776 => 8.06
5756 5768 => 8.17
